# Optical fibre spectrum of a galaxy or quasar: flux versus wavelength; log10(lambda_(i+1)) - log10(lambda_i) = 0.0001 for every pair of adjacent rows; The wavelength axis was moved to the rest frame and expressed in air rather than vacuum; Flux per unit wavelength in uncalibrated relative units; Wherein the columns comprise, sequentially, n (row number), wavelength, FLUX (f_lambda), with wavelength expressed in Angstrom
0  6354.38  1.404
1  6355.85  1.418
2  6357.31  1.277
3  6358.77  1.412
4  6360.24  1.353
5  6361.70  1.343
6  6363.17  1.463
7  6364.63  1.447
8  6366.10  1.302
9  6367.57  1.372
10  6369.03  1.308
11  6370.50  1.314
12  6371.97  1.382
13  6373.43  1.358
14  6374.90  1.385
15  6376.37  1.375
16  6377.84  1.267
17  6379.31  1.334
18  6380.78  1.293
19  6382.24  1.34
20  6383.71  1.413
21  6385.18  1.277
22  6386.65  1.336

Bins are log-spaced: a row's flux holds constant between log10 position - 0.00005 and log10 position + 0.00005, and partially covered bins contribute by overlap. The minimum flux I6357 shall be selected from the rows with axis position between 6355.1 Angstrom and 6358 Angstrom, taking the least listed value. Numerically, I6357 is 1.277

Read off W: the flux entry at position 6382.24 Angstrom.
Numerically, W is 1.34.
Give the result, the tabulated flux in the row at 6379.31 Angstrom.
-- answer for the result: 1.334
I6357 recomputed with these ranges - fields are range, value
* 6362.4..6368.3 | 1.302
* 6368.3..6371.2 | 1.308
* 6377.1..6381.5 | 1.267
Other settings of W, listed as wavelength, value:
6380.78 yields 1.293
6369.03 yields 1.308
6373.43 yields 1.358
